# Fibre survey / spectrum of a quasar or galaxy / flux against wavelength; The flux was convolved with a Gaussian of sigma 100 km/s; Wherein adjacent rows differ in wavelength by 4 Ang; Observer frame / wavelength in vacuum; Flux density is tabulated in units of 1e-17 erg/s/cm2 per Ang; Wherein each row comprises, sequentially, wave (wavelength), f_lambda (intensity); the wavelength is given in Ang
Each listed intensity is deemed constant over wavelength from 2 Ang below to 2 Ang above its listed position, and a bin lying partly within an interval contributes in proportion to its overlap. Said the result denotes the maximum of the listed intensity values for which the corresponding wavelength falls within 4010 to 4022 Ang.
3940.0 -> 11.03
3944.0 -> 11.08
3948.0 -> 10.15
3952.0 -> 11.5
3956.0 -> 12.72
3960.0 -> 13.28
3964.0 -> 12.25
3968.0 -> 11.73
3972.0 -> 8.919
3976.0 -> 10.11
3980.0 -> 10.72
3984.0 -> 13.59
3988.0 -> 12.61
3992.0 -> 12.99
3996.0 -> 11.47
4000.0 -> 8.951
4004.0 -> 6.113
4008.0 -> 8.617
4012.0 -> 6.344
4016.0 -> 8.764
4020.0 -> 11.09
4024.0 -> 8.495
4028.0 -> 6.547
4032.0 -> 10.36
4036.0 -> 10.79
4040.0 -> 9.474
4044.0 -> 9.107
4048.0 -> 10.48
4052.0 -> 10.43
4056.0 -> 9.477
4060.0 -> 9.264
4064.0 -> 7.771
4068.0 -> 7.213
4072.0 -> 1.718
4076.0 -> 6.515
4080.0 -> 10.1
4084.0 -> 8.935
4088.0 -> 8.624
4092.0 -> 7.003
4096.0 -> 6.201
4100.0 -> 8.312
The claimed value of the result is 11.09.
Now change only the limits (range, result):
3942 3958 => 12.72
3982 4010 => 13.59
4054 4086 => 10.1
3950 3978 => 13.28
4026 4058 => 10.79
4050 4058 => 10.43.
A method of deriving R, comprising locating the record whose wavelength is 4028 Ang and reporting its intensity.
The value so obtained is 6.547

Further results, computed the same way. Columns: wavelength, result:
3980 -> 10.72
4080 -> 10.1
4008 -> 8.617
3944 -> 11.08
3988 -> 12.61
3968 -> 11.73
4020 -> 11.09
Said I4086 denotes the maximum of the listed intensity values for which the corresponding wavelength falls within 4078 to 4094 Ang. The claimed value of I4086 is 10.1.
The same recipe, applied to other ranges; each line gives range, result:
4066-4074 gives 7.213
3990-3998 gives 12.99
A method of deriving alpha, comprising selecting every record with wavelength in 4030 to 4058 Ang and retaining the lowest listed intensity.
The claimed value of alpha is 9.107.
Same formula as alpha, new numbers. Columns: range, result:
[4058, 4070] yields 7.213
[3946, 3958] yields 10.15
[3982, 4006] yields 6.113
